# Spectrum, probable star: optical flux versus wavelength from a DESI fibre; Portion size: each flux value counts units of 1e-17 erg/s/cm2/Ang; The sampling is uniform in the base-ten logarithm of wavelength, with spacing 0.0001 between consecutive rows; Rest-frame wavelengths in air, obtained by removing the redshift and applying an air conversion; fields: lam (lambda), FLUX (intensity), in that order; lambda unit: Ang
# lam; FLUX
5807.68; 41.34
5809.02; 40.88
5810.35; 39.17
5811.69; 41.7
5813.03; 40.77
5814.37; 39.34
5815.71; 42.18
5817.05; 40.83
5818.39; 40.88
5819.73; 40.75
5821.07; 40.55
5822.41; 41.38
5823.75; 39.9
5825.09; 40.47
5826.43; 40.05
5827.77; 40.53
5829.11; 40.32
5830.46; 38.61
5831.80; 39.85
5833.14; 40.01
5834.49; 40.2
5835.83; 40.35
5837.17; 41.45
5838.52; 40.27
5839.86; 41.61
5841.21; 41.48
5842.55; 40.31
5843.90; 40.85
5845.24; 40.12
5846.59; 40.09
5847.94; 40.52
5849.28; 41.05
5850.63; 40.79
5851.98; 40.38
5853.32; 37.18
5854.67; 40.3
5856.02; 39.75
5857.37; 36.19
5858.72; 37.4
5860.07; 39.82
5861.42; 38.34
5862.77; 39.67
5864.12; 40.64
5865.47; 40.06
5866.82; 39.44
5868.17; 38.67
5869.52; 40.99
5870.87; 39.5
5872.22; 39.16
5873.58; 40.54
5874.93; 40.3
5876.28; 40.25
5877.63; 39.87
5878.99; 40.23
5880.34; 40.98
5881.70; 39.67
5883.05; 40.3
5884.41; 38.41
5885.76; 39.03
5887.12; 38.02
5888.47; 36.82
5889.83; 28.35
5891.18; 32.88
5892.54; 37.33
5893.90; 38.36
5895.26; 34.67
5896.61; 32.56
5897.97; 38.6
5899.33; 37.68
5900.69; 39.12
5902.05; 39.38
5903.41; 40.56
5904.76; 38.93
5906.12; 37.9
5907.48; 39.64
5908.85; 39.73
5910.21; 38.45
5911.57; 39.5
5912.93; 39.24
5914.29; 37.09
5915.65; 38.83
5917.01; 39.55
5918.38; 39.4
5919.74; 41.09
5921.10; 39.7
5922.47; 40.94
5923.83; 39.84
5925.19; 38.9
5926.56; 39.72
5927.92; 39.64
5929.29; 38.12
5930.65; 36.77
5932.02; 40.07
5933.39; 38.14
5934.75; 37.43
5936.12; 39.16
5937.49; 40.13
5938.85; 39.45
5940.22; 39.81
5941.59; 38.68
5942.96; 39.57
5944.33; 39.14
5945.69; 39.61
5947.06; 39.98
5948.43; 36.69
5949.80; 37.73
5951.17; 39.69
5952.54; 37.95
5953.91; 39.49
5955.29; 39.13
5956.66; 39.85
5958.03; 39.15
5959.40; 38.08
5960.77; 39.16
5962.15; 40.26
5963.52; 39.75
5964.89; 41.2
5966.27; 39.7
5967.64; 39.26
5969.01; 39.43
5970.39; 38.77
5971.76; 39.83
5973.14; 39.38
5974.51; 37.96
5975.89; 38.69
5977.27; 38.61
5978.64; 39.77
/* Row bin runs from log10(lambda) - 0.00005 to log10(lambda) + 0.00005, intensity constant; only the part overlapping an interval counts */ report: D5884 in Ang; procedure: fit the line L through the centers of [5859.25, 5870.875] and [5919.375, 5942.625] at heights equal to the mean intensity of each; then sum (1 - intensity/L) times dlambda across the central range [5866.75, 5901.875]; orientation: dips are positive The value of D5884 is 1.26 Ang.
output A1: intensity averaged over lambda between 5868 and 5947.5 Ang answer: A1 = 38.8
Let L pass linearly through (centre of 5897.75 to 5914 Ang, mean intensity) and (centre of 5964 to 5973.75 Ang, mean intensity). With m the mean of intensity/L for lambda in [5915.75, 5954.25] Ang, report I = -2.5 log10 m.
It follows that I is 0.00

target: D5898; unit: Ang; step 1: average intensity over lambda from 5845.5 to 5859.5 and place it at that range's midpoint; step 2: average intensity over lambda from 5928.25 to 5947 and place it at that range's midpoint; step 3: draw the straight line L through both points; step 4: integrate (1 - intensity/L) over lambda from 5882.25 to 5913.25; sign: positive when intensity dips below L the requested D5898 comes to 1.2 Ang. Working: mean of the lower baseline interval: 39.4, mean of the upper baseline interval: 39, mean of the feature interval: 37.6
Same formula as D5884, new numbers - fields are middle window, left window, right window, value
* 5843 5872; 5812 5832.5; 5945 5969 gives 0.4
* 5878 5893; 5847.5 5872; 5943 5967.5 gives 0.7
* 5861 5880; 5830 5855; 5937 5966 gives 0.1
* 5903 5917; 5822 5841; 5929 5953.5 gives 0.1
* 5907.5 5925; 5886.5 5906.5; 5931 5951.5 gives -0.8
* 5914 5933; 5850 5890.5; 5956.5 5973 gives 0.0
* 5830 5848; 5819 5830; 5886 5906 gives -0.3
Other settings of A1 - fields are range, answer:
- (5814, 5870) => 40.1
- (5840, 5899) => 38.8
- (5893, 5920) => 38.5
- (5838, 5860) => 39.9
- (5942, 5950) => 38.9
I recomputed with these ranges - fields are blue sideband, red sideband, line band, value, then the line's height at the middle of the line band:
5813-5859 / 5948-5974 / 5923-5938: 0.01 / 39.4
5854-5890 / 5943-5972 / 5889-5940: 0.02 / 39.2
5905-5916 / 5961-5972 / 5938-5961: 0.01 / 39.5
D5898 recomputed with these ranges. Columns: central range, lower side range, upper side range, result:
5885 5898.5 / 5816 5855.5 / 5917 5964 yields 1.4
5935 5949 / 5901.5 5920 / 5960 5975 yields 0.1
